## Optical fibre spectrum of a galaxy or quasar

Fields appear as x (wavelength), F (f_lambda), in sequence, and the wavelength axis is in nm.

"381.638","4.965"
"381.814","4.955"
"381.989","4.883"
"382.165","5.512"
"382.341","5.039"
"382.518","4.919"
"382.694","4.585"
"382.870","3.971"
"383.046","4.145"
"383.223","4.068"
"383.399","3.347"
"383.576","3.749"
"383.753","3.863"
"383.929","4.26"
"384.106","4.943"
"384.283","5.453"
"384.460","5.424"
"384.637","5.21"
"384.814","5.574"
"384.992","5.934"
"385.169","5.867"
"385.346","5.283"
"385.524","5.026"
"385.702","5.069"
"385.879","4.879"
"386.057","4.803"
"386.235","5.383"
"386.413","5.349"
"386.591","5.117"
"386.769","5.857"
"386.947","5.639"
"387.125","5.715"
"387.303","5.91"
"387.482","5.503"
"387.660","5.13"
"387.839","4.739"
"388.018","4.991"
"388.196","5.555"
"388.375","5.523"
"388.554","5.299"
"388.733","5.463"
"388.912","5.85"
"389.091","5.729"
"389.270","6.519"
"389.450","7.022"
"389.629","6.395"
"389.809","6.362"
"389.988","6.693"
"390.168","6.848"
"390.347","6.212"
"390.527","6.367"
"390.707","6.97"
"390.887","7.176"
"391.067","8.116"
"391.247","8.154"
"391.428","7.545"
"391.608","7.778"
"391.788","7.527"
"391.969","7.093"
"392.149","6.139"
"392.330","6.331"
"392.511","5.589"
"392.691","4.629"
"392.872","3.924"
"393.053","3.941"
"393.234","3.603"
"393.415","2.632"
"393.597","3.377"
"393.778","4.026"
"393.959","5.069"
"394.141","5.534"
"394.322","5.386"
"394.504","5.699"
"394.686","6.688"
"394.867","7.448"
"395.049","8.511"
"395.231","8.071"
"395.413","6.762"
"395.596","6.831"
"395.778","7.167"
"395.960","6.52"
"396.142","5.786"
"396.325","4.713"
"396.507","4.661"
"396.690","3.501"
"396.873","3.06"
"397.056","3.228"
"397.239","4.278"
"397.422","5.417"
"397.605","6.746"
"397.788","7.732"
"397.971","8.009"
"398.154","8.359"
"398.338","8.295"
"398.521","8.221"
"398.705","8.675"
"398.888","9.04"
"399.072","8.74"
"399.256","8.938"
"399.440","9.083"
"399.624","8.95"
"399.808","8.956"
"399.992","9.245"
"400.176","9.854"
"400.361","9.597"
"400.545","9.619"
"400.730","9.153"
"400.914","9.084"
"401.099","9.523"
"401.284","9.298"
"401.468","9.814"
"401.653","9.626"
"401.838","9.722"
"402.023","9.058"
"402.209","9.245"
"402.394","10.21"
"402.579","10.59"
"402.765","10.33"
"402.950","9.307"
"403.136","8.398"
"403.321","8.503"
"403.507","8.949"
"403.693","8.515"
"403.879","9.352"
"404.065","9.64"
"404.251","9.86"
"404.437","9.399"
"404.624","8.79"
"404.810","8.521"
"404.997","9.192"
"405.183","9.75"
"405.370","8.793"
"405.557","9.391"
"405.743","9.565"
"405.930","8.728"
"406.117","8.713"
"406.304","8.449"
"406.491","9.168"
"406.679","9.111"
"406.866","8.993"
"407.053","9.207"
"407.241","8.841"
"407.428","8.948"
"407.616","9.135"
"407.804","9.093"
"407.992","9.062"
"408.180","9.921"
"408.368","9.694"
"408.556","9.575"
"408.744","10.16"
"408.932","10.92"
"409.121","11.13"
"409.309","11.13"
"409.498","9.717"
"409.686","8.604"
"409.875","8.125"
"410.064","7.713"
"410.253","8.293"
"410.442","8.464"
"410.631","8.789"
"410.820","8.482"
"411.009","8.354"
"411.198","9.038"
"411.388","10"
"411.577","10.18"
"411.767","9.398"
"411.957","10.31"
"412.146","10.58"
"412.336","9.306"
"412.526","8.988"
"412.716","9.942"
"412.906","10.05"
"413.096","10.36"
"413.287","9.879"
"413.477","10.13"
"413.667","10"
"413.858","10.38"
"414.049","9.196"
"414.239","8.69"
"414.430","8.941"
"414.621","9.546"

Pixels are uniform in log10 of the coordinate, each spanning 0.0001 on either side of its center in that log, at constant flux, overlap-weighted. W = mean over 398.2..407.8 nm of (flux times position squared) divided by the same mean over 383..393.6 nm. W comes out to 1.77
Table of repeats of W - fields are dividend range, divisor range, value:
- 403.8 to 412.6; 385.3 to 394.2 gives 1.78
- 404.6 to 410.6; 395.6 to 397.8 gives 1.87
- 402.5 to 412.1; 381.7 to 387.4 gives 2.08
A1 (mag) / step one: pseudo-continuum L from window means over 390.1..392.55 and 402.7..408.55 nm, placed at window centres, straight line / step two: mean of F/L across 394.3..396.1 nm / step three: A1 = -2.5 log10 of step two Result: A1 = 0.10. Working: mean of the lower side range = 7.02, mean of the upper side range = 9.14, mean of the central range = 6.94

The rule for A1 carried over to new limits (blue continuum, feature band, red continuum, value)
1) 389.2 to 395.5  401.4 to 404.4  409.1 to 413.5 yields -0.18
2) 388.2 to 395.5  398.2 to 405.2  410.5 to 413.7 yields -0.18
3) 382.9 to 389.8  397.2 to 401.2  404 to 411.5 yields -0.11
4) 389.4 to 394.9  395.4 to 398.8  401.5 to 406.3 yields 0.19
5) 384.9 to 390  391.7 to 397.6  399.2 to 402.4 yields 0.36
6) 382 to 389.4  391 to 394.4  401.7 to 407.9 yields 0.18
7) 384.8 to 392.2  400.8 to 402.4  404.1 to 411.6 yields -0.16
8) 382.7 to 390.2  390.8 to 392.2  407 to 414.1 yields -0.21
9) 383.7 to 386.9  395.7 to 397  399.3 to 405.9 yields 0.49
